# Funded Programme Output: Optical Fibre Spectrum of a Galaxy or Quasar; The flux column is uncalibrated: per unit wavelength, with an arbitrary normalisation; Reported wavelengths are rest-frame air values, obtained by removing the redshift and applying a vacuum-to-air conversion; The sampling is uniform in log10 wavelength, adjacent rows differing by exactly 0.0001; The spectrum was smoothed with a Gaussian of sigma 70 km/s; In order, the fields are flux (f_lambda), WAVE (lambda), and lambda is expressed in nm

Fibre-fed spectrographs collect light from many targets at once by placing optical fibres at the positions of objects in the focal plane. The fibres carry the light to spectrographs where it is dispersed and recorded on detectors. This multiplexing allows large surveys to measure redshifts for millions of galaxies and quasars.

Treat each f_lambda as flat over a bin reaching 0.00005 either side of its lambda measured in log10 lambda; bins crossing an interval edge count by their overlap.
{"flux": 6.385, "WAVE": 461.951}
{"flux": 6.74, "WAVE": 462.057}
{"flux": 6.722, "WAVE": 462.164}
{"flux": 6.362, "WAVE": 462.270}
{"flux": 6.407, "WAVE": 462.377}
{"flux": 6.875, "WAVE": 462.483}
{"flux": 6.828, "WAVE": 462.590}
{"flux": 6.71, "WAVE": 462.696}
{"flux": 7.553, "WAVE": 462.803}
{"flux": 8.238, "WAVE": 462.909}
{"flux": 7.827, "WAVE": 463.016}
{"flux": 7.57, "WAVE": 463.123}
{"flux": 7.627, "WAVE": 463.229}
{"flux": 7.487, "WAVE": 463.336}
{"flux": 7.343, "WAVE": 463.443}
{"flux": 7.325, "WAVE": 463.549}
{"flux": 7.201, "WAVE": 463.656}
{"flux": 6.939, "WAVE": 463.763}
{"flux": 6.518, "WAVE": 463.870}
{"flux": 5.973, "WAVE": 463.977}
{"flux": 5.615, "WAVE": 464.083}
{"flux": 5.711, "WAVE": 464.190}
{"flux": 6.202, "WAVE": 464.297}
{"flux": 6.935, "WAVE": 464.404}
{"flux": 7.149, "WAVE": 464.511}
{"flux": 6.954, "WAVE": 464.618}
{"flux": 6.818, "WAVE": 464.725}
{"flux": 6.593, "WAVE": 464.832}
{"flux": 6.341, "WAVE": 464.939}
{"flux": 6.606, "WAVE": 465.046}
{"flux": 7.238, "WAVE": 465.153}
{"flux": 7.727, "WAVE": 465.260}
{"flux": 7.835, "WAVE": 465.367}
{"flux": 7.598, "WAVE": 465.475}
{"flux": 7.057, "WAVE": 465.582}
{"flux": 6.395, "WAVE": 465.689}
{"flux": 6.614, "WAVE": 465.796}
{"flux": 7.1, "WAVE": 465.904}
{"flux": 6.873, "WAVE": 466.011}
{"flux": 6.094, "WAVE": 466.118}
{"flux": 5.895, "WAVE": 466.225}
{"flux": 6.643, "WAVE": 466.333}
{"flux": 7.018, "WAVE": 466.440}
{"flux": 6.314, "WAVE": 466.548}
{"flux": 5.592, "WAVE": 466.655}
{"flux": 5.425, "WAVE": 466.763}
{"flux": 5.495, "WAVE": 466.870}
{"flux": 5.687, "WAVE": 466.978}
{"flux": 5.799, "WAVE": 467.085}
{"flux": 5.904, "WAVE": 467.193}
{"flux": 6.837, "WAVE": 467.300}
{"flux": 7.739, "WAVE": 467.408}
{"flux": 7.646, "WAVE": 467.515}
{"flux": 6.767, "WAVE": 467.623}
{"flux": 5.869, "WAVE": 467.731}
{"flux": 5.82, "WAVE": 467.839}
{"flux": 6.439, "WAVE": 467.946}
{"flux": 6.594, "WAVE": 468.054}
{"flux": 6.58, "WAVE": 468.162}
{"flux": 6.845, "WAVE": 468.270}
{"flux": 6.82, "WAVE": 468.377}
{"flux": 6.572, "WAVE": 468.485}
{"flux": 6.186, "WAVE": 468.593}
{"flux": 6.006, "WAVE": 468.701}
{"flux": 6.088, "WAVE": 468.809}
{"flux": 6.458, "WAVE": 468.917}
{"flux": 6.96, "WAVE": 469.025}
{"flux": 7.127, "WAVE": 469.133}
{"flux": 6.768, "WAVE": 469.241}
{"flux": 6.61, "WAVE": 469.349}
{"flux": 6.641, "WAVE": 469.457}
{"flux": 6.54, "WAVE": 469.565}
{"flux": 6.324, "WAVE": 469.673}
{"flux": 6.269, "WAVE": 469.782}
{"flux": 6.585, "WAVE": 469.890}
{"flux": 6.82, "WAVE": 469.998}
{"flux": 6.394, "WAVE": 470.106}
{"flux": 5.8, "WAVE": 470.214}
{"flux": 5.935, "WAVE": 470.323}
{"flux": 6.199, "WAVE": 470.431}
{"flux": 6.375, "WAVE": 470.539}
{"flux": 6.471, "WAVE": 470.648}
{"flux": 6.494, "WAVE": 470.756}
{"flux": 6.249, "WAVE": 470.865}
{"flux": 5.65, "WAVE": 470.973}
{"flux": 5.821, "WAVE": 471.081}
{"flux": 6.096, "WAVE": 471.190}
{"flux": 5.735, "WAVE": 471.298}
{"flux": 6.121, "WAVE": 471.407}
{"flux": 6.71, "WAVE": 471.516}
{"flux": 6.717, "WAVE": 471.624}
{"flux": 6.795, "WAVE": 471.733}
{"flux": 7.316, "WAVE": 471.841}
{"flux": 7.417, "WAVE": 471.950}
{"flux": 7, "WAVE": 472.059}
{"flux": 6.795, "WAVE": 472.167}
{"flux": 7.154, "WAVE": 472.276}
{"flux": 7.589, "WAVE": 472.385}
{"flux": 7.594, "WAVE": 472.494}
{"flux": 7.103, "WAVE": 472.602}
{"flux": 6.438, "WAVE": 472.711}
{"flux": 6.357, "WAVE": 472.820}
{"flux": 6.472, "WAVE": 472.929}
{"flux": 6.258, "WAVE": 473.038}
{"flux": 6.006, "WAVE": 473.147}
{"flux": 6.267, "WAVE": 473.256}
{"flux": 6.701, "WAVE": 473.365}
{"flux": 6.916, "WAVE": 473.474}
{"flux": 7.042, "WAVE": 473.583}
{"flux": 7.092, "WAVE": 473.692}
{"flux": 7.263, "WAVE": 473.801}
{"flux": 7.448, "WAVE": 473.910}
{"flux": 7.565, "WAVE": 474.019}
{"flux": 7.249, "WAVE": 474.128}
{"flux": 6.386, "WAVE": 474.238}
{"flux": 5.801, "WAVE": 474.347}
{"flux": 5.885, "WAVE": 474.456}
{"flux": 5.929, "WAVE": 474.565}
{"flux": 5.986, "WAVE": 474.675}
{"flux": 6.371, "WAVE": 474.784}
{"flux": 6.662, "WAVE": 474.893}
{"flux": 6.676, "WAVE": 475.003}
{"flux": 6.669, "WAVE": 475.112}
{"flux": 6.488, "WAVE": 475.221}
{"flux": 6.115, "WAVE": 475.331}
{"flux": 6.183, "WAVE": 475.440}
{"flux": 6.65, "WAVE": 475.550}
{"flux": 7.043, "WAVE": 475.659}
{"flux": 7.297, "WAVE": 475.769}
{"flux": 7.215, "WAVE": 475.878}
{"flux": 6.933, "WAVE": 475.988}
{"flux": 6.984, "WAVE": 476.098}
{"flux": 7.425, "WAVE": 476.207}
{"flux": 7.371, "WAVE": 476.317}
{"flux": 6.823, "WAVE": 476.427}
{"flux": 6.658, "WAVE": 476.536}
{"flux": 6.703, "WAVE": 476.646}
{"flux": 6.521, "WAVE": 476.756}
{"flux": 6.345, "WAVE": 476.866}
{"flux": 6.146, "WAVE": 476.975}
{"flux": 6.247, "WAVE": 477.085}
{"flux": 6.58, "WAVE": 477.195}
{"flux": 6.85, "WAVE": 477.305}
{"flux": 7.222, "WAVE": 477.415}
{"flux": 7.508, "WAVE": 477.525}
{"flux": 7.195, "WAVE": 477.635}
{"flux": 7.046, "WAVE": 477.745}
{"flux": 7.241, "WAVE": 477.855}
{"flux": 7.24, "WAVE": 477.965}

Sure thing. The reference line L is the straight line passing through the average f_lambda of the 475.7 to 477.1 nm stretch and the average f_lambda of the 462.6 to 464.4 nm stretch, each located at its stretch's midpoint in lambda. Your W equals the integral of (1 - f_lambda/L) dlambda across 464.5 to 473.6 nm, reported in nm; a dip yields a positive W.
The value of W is 0.47 nm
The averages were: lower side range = 6.99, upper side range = 6.84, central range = 6.57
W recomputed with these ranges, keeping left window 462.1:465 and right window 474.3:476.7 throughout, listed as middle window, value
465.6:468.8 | 0.189 nm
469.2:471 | 0.101 nm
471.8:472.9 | -0.059 nm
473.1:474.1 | -0.040 nm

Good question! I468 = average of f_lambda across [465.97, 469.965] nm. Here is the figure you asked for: 6.43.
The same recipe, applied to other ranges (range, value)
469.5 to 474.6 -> 6.58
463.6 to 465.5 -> 6.76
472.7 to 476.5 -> 6.69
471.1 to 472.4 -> 6.73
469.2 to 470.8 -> 6.41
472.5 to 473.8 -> 6.67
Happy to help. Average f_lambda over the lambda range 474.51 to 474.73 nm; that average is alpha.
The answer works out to 5.95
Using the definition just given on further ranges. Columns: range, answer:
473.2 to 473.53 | 6.63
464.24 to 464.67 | 6.8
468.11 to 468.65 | 6.6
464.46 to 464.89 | 6.87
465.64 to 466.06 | 6.74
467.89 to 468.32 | 6.61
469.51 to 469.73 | 6.41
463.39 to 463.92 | 7.07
